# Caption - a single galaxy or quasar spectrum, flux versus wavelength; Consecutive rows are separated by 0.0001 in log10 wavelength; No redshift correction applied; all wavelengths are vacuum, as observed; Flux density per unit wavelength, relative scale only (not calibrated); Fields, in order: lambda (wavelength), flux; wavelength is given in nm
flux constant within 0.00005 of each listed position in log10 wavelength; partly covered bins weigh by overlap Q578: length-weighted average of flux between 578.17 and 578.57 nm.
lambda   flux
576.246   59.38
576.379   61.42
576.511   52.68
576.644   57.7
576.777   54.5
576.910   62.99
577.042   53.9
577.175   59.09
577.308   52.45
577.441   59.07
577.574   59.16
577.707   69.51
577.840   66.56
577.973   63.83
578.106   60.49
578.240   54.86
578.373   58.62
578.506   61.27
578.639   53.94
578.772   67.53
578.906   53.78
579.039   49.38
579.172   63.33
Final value 58.2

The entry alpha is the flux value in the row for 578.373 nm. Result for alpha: 58.62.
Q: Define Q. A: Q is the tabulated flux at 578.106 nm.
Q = 60.49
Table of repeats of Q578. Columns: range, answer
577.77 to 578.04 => 65.3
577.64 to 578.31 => 63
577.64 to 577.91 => 68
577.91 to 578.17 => 62.2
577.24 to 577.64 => 56.9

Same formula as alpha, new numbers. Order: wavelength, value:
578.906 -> 53.78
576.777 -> 54.5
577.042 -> 53.9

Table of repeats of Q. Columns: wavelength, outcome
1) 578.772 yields 67.53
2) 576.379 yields 61.42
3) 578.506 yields 61.27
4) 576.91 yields 62.99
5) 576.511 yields 52.68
